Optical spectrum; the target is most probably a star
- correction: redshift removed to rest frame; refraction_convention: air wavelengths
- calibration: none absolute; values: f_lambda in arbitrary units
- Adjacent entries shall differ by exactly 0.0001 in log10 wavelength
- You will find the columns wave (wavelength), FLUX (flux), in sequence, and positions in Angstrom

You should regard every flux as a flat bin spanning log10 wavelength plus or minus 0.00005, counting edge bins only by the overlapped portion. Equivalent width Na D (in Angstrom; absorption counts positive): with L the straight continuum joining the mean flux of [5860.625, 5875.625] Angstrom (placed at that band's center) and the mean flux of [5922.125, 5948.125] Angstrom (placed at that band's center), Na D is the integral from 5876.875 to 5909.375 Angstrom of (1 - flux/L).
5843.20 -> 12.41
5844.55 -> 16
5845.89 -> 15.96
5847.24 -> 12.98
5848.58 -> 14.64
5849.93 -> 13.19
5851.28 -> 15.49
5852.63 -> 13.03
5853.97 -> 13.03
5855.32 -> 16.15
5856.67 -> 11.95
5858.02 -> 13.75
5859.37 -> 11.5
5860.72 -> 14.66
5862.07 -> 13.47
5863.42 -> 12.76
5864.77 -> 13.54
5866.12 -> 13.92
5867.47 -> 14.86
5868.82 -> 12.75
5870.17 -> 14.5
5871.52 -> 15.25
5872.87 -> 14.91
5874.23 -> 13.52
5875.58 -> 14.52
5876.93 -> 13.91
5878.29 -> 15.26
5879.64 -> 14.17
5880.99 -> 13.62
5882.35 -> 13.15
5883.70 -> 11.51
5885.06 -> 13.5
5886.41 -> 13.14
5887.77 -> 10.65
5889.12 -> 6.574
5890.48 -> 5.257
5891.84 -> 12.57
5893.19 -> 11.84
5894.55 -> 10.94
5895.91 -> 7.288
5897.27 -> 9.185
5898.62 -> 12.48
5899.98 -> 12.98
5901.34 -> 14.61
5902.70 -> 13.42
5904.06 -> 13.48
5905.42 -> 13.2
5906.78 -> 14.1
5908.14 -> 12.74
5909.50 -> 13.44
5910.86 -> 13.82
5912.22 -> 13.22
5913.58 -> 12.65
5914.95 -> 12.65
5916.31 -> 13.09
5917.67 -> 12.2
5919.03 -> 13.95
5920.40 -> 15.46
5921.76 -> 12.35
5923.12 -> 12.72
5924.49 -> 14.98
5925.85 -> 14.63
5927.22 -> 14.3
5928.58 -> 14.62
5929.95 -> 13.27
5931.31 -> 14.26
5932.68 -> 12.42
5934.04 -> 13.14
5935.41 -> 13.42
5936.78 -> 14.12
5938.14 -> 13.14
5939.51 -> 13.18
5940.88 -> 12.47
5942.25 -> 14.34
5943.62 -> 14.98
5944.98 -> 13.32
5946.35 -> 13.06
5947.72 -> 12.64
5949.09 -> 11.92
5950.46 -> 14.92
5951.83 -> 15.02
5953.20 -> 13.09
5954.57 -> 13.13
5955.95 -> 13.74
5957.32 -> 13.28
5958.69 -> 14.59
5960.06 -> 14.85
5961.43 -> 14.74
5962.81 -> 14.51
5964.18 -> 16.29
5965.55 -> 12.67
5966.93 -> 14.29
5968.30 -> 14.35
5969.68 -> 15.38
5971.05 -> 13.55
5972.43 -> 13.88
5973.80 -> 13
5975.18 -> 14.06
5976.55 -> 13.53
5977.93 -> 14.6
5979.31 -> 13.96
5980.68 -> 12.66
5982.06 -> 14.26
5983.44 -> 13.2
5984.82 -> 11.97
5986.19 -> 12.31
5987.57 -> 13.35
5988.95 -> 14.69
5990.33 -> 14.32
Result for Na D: 4.3 Angstrom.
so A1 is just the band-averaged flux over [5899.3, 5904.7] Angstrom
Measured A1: 13.6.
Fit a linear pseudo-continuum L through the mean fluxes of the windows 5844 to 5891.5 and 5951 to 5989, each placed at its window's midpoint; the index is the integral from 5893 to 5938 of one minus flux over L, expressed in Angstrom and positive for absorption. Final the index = 1.7 Angstrom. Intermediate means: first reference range 13.3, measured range 13.1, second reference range 13.9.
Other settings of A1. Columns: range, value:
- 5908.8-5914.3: 13.3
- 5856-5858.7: 12.8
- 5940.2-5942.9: 13.4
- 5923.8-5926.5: 14.8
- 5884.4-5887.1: 13.3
